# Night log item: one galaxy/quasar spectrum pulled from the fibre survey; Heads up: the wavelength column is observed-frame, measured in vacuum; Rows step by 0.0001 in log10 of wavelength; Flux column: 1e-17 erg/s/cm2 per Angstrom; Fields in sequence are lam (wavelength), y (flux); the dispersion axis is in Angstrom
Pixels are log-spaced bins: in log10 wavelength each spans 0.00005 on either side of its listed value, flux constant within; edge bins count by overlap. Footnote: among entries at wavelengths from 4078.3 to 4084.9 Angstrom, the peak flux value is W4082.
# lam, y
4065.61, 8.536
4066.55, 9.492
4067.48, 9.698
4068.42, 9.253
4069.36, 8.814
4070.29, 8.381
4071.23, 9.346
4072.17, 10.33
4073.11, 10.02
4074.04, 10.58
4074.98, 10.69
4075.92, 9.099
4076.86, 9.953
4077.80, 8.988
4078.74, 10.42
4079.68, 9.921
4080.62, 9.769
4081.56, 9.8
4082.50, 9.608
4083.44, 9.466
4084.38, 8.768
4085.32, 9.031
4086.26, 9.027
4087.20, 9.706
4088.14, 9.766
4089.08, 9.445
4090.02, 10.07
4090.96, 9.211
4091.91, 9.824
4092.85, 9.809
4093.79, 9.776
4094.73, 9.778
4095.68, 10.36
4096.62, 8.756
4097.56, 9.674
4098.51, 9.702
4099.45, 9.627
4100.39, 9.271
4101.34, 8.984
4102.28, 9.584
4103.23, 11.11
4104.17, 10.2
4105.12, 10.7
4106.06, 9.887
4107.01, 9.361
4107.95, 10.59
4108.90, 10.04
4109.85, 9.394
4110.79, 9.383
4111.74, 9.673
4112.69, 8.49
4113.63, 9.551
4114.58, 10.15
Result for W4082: 10.42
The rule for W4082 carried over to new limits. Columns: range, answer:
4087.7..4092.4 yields 10.07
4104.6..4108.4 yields 10.7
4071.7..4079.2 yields 10.69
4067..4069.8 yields 9.698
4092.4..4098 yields 10.36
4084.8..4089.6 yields 9.766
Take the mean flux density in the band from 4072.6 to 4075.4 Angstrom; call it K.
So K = 10.4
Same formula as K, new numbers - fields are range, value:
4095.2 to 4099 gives 9.62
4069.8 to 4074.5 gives 9.74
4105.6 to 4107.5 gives 9.64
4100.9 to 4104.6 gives 9.99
